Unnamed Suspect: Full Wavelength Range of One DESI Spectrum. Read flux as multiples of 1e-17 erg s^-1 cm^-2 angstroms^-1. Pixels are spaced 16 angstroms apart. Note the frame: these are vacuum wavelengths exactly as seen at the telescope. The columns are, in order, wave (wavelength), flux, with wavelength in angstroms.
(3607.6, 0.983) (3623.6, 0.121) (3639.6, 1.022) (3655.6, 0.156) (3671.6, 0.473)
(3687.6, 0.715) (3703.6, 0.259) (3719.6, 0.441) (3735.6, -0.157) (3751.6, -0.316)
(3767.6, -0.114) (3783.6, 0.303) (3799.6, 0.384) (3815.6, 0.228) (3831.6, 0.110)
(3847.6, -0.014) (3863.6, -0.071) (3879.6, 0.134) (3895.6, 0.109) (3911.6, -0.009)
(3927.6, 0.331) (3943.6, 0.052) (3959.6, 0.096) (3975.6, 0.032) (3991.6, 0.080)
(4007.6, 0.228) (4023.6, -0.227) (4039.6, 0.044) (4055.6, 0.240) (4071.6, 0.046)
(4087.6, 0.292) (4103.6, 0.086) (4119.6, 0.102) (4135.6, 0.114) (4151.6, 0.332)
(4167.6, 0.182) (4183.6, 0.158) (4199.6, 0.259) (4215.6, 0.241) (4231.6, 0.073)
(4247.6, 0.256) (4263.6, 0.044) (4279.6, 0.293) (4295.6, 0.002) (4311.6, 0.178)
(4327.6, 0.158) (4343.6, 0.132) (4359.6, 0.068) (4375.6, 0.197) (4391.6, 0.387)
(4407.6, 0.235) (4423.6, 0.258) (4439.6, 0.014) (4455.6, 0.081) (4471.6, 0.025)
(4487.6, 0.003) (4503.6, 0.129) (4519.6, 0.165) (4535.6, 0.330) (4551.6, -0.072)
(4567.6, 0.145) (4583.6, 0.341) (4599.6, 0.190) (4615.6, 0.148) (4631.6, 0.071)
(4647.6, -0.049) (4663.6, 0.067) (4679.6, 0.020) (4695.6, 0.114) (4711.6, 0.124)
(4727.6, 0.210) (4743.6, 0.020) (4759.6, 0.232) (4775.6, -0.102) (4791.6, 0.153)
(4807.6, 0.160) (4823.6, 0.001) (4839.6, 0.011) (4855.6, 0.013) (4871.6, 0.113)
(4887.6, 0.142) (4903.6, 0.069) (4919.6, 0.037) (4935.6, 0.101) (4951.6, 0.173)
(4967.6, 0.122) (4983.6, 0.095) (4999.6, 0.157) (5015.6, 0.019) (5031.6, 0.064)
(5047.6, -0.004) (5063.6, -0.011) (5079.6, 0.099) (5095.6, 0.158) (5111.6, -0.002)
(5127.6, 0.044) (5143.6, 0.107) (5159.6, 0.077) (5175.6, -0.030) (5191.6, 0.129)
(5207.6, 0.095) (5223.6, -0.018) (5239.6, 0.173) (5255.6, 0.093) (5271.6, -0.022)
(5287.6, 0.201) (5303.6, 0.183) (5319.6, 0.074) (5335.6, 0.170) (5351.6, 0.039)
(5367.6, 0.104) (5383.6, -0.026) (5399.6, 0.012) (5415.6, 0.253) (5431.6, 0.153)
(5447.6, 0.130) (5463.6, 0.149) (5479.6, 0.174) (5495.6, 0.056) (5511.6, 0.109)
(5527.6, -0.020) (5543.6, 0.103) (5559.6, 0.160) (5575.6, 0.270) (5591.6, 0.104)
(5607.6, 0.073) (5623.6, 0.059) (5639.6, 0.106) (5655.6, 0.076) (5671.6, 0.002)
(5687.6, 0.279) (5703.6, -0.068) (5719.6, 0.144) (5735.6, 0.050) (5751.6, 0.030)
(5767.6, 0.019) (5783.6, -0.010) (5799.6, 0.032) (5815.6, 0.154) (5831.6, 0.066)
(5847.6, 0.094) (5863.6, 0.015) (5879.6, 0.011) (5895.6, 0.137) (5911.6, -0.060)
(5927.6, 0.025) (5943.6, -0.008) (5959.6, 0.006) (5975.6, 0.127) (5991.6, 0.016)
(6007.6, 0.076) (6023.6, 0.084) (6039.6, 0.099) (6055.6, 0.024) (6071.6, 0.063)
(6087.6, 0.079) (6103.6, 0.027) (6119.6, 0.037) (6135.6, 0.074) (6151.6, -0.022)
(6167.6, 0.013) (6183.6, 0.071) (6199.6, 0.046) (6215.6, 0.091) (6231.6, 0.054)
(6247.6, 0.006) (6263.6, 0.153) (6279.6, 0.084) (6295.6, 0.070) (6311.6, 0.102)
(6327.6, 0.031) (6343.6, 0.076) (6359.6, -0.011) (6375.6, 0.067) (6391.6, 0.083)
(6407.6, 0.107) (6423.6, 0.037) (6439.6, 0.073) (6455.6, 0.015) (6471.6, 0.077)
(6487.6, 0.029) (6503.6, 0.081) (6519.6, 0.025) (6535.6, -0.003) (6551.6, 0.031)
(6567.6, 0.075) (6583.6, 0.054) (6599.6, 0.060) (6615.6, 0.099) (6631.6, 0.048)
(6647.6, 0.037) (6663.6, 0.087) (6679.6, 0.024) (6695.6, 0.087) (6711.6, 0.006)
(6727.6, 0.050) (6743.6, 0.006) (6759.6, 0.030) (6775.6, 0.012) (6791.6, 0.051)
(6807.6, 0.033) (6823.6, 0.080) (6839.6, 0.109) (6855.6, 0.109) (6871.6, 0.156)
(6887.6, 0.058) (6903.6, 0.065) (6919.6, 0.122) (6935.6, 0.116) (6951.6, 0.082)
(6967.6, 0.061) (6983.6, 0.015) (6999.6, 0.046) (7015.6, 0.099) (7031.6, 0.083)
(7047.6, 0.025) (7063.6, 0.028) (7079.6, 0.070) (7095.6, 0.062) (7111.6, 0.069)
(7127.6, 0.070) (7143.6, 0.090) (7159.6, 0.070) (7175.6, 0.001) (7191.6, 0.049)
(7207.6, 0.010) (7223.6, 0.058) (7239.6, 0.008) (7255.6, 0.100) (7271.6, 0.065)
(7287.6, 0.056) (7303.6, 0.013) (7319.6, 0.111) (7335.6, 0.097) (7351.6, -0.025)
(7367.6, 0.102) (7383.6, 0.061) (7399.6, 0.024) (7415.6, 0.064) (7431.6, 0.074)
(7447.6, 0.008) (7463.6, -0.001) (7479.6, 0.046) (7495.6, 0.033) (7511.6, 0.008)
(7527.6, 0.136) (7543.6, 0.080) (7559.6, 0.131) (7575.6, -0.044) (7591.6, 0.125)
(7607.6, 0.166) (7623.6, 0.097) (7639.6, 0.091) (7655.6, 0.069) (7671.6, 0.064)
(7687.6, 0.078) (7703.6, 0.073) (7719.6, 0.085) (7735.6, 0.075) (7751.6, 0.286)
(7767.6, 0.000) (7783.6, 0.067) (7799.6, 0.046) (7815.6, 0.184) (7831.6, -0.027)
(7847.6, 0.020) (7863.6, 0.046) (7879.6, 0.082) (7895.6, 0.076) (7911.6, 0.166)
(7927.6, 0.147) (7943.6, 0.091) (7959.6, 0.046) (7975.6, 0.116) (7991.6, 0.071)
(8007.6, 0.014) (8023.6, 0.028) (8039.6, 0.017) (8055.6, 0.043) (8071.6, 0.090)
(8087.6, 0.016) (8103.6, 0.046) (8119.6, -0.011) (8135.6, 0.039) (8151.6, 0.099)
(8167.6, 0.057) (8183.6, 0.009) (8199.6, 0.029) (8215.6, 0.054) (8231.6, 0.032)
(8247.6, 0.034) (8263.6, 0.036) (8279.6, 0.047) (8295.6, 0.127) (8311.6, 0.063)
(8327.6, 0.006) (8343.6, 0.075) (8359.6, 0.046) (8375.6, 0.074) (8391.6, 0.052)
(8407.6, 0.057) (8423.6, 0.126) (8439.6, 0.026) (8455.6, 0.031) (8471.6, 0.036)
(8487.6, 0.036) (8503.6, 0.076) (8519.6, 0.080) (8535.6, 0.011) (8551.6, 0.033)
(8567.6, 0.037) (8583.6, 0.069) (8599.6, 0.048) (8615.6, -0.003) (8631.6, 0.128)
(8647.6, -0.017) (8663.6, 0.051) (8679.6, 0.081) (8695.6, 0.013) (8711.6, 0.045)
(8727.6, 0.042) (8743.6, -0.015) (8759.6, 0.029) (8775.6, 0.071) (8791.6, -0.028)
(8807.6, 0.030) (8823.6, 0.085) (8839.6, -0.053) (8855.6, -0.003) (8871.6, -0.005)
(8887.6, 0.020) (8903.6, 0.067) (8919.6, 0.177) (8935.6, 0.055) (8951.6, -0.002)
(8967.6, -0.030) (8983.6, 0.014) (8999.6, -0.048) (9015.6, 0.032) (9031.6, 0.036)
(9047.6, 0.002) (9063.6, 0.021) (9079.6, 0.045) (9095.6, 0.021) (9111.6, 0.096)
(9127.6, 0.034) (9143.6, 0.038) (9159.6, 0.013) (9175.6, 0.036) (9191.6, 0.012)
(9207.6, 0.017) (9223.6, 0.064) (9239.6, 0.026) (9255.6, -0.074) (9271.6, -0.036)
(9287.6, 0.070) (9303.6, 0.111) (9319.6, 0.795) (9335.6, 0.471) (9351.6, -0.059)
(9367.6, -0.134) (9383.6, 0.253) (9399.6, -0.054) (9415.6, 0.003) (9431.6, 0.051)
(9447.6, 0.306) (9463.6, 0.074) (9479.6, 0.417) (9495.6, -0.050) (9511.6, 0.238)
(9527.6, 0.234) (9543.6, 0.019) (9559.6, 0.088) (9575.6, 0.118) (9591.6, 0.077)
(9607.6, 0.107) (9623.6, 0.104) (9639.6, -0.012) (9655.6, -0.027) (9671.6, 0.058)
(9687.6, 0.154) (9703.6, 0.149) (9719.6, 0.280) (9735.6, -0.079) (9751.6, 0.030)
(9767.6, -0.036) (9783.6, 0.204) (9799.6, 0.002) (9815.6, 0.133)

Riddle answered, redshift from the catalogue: 1.50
